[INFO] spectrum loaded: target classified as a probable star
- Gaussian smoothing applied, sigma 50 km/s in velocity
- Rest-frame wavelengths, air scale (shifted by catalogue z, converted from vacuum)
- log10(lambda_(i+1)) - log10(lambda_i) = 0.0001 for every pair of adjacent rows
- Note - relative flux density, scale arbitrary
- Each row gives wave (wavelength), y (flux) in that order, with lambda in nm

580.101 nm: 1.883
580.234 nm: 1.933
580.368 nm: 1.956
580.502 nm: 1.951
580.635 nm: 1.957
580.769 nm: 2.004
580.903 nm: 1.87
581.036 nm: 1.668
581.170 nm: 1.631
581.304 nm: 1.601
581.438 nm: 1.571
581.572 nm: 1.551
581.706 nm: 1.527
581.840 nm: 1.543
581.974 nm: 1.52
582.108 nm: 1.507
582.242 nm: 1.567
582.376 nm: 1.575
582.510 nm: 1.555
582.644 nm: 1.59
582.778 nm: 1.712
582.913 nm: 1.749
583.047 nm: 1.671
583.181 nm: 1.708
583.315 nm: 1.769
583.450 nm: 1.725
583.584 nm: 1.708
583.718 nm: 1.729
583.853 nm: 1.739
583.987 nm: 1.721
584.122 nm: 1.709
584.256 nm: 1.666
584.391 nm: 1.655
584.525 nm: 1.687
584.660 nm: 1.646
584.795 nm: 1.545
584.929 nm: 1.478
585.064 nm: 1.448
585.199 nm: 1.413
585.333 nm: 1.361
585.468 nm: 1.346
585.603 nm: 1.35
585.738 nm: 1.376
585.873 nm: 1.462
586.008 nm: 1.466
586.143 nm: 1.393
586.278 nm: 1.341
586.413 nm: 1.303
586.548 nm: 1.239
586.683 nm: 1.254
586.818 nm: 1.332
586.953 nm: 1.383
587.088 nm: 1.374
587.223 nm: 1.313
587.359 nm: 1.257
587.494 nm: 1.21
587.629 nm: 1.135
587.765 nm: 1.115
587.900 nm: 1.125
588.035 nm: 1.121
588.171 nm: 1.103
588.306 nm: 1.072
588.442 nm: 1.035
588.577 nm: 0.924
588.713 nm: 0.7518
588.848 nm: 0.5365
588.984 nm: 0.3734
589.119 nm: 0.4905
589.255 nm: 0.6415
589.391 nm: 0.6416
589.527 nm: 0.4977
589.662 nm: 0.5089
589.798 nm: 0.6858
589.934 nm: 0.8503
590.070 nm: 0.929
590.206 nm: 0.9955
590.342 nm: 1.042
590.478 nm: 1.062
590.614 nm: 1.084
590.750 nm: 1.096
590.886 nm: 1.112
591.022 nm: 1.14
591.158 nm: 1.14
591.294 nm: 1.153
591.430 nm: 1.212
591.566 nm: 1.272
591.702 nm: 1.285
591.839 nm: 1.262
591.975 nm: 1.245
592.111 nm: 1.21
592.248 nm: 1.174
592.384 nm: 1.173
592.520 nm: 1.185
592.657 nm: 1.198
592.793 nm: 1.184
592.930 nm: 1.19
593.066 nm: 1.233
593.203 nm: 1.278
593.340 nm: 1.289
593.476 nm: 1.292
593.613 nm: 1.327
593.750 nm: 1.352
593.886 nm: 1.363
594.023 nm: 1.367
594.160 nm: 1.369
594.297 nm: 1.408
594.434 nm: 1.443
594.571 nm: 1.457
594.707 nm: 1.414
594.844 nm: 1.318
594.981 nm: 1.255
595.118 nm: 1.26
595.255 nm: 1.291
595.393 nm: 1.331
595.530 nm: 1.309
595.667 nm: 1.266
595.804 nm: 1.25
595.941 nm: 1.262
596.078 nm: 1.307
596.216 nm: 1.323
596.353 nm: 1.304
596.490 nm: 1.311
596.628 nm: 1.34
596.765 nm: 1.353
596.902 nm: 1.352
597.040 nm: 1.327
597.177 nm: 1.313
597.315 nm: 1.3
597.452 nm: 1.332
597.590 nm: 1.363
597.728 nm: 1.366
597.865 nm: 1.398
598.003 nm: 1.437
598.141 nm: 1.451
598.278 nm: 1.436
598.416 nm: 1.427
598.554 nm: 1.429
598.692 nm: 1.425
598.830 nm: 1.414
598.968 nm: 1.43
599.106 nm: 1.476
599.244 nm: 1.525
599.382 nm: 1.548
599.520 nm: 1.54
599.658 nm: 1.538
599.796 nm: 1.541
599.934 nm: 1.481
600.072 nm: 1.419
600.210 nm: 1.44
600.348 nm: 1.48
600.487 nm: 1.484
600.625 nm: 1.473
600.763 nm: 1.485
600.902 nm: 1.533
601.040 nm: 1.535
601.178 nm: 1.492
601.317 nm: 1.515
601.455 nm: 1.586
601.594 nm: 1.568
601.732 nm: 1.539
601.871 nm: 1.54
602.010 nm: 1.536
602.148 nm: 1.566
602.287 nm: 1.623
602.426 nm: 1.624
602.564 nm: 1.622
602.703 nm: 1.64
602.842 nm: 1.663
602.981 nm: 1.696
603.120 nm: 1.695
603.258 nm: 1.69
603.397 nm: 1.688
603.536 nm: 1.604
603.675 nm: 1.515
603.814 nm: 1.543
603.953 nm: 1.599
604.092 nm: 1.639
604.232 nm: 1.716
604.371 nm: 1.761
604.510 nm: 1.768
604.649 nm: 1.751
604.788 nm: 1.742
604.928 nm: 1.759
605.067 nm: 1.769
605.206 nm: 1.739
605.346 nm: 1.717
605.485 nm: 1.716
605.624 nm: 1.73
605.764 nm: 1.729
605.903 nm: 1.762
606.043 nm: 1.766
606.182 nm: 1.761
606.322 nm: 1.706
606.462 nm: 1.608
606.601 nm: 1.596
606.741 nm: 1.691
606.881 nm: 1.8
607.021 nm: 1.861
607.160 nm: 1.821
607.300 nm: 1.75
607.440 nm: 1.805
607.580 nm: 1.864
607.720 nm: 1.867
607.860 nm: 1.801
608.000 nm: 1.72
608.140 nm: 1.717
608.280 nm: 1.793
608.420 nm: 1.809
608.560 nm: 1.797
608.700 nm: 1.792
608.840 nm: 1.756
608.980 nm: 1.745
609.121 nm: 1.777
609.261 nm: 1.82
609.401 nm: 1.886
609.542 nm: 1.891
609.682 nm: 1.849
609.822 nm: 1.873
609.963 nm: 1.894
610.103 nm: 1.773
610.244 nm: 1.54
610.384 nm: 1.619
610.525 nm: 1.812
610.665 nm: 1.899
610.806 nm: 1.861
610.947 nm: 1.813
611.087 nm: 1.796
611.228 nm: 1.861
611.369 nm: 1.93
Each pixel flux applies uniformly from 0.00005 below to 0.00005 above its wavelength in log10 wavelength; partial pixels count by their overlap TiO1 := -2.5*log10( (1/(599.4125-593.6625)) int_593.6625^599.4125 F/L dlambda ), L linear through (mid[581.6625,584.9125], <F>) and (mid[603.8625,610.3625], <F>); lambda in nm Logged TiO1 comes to 0.24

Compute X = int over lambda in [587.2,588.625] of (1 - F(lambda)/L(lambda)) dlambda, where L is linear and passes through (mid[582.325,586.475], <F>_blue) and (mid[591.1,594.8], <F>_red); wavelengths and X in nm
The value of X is 0.32 nm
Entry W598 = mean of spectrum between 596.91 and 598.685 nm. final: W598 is 1.38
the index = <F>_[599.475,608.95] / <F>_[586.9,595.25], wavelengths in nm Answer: 1.49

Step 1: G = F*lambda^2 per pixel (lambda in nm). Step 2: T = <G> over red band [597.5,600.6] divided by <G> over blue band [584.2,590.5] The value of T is 1.3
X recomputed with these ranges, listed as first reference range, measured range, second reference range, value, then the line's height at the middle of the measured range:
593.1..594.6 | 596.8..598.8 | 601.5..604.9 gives 0.12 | 1.47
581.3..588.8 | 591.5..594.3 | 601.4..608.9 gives 0.50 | 1.54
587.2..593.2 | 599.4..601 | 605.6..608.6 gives -0.04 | 1.46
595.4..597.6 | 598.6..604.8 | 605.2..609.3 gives -0.16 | 1.53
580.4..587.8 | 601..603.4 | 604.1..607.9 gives 0.16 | 1.72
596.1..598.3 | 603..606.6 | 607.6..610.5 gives -0.14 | 1.63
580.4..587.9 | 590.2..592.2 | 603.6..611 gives 0.55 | 1.6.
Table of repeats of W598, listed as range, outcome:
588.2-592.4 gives 0.954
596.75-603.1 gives 1.49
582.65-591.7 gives 1.25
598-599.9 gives 1.47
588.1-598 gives 1.16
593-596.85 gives 1.32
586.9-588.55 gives 1.18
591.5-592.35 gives 1.24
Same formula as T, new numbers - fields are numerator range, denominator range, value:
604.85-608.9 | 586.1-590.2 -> 1.88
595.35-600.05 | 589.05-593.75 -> 1.33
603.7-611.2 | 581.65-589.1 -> 1.36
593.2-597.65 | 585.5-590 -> 1.30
